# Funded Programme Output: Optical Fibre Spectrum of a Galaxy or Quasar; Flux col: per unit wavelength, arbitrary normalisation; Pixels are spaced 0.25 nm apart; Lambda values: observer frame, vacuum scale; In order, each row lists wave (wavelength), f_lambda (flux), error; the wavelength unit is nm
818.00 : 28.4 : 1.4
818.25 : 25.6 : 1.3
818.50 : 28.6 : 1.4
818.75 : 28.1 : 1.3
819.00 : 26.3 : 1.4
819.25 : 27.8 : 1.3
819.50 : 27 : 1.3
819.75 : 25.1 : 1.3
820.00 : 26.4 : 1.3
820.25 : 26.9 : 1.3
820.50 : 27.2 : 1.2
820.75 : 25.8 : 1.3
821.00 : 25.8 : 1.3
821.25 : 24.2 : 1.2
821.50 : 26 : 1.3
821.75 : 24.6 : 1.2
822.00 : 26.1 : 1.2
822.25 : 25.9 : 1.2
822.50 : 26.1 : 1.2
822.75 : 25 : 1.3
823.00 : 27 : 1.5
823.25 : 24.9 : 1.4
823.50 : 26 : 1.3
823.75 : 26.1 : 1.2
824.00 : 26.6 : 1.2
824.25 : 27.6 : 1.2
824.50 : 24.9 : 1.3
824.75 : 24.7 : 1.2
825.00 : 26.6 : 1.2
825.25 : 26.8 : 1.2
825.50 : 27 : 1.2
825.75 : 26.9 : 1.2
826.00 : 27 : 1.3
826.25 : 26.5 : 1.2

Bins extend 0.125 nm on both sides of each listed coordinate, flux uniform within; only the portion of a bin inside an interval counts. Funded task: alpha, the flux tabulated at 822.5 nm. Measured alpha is 26.1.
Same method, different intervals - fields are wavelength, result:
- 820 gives 26.4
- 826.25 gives 26.5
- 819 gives 26.3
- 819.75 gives 25.1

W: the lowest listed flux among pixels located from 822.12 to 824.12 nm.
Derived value 24.9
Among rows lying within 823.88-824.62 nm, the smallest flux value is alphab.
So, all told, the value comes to 24.9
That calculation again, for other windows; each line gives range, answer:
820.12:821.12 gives 25.8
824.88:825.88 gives 26.6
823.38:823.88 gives 26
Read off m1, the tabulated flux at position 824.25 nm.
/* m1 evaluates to 27.6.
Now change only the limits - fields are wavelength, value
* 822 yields 26.1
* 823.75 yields 26.1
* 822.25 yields 25.9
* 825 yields 26.6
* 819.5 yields 27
